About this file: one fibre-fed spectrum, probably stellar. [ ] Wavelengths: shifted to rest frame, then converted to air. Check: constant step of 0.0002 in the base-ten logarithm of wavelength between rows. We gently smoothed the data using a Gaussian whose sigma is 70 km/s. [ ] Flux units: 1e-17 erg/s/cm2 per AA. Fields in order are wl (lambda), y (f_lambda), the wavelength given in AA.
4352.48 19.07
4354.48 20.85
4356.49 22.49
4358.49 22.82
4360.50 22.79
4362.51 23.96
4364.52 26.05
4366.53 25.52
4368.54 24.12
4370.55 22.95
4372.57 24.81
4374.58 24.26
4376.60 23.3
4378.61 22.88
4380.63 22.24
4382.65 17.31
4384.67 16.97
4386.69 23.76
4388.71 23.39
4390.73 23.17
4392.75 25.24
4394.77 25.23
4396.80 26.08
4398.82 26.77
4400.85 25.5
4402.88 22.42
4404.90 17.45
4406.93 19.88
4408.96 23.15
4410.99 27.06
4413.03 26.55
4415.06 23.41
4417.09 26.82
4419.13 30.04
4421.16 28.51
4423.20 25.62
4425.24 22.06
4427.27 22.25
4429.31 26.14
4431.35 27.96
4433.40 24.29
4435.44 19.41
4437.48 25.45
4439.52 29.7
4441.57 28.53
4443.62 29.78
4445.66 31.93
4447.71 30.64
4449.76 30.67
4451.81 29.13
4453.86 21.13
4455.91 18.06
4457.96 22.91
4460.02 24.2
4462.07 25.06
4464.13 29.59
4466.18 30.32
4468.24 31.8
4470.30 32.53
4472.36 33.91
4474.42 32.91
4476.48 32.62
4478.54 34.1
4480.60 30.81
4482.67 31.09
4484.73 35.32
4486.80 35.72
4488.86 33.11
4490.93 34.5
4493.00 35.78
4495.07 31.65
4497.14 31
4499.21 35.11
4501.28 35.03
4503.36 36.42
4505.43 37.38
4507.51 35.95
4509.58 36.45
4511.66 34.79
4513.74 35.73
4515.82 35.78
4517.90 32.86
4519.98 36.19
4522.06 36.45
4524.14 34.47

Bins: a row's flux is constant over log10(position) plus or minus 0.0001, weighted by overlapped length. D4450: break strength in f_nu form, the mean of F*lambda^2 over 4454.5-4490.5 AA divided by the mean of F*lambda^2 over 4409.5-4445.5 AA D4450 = 1.2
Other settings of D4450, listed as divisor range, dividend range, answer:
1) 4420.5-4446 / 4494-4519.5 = 1.38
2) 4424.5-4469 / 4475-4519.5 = 1.33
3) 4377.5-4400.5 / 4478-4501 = 1.52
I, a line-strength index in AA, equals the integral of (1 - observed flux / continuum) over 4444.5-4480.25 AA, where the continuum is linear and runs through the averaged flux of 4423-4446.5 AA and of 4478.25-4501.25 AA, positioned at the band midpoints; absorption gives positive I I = 1.07 AA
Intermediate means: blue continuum 26.1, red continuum 33.5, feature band 29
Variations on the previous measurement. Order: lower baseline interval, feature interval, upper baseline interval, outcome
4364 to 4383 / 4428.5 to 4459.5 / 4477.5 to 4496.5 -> 3.5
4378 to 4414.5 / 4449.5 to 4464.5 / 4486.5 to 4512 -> 2.7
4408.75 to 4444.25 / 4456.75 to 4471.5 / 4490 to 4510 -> 1.2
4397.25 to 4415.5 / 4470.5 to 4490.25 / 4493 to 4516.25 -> -0.6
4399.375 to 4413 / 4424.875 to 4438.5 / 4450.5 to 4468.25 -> 0.1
